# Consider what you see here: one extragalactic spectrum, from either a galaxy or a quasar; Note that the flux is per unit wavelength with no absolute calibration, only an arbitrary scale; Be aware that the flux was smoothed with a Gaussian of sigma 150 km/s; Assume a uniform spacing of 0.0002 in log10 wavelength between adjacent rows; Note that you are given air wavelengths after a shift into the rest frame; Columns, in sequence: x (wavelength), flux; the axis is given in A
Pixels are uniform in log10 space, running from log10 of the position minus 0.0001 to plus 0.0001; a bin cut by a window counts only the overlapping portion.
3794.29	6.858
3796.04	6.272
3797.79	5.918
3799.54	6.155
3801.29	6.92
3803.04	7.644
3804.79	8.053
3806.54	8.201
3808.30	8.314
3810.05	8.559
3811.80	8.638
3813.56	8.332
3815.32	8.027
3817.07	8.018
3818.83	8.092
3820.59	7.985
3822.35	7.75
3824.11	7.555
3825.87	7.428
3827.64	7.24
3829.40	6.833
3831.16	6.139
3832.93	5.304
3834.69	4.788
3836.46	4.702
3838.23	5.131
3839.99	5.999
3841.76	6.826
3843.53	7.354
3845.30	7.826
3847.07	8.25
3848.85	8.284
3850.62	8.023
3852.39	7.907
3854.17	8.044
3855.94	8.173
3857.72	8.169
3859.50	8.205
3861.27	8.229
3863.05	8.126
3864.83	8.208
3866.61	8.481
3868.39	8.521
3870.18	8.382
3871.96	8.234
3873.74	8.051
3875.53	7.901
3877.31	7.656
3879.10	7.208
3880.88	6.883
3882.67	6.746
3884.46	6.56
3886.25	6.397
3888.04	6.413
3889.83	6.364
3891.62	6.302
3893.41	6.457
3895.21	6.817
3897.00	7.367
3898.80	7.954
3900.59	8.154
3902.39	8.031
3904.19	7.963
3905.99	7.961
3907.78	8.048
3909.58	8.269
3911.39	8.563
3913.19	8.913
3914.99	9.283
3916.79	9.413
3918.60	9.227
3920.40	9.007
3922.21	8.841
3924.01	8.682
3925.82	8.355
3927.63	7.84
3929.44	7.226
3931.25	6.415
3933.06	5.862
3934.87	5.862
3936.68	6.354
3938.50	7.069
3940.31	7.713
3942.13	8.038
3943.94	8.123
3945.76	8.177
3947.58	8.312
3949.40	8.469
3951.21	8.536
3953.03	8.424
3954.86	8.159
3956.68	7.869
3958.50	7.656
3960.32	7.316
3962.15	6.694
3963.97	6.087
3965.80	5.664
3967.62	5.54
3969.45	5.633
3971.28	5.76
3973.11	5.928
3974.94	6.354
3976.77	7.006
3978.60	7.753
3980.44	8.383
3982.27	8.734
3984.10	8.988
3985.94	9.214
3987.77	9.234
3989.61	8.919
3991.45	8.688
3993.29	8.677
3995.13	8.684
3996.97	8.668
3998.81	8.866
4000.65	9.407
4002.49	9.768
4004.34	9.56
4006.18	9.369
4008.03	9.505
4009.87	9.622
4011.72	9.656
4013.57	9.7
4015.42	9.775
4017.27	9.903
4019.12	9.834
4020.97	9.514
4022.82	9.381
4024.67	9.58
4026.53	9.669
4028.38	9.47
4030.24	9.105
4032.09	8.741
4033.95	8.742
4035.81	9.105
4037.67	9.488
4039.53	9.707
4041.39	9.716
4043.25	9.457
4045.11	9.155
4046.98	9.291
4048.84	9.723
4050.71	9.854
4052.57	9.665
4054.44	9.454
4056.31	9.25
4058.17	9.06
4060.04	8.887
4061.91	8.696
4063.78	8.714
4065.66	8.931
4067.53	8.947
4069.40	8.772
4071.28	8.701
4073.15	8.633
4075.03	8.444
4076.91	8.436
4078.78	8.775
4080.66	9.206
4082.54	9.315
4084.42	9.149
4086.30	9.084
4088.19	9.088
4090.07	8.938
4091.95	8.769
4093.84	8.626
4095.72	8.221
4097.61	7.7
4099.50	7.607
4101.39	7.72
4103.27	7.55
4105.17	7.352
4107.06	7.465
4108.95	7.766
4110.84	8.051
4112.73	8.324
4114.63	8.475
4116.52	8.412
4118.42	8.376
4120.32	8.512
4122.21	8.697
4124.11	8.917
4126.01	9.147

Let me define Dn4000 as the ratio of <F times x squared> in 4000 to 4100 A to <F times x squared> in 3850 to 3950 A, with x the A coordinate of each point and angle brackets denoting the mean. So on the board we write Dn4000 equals 1.3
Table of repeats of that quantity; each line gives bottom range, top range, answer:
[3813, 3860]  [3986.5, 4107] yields 1.38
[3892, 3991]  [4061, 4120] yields 1.18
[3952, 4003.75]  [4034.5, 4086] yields 1.22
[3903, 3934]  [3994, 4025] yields 1.20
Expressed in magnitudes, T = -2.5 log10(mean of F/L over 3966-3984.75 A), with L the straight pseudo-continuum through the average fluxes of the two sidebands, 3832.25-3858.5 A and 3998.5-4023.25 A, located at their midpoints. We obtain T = 0.29 mag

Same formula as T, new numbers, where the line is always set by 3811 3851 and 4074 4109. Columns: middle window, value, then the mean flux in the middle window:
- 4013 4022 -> -0.21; 9.75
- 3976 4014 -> -0.13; 8.97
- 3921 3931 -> -0.07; 8.09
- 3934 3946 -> 0.05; 7.29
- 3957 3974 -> 0.23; 6.31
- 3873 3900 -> 0.06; 7.01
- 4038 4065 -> -0.14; 9.33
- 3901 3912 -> -0.09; 8.12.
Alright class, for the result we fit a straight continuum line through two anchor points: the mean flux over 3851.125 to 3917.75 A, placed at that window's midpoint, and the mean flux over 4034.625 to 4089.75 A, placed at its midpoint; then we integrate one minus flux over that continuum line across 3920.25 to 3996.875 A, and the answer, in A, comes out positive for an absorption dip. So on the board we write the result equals 6.7 A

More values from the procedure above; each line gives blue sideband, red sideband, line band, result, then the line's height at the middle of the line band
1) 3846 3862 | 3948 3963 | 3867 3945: 3.4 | 8.02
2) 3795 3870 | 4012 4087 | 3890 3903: 1.2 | 7.98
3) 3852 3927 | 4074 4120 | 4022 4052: -4.2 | 8.24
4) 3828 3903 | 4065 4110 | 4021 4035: -1.9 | 8.14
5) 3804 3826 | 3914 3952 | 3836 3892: 4.0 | 8.03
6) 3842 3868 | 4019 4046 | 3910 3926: -0.7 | 8.53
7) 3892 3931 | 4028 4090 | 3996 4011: -1.0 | 8.75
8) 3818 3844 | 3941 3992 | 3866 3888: -1.9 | 6.94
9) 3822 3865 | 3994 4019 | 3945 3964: 1.8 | 8.72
